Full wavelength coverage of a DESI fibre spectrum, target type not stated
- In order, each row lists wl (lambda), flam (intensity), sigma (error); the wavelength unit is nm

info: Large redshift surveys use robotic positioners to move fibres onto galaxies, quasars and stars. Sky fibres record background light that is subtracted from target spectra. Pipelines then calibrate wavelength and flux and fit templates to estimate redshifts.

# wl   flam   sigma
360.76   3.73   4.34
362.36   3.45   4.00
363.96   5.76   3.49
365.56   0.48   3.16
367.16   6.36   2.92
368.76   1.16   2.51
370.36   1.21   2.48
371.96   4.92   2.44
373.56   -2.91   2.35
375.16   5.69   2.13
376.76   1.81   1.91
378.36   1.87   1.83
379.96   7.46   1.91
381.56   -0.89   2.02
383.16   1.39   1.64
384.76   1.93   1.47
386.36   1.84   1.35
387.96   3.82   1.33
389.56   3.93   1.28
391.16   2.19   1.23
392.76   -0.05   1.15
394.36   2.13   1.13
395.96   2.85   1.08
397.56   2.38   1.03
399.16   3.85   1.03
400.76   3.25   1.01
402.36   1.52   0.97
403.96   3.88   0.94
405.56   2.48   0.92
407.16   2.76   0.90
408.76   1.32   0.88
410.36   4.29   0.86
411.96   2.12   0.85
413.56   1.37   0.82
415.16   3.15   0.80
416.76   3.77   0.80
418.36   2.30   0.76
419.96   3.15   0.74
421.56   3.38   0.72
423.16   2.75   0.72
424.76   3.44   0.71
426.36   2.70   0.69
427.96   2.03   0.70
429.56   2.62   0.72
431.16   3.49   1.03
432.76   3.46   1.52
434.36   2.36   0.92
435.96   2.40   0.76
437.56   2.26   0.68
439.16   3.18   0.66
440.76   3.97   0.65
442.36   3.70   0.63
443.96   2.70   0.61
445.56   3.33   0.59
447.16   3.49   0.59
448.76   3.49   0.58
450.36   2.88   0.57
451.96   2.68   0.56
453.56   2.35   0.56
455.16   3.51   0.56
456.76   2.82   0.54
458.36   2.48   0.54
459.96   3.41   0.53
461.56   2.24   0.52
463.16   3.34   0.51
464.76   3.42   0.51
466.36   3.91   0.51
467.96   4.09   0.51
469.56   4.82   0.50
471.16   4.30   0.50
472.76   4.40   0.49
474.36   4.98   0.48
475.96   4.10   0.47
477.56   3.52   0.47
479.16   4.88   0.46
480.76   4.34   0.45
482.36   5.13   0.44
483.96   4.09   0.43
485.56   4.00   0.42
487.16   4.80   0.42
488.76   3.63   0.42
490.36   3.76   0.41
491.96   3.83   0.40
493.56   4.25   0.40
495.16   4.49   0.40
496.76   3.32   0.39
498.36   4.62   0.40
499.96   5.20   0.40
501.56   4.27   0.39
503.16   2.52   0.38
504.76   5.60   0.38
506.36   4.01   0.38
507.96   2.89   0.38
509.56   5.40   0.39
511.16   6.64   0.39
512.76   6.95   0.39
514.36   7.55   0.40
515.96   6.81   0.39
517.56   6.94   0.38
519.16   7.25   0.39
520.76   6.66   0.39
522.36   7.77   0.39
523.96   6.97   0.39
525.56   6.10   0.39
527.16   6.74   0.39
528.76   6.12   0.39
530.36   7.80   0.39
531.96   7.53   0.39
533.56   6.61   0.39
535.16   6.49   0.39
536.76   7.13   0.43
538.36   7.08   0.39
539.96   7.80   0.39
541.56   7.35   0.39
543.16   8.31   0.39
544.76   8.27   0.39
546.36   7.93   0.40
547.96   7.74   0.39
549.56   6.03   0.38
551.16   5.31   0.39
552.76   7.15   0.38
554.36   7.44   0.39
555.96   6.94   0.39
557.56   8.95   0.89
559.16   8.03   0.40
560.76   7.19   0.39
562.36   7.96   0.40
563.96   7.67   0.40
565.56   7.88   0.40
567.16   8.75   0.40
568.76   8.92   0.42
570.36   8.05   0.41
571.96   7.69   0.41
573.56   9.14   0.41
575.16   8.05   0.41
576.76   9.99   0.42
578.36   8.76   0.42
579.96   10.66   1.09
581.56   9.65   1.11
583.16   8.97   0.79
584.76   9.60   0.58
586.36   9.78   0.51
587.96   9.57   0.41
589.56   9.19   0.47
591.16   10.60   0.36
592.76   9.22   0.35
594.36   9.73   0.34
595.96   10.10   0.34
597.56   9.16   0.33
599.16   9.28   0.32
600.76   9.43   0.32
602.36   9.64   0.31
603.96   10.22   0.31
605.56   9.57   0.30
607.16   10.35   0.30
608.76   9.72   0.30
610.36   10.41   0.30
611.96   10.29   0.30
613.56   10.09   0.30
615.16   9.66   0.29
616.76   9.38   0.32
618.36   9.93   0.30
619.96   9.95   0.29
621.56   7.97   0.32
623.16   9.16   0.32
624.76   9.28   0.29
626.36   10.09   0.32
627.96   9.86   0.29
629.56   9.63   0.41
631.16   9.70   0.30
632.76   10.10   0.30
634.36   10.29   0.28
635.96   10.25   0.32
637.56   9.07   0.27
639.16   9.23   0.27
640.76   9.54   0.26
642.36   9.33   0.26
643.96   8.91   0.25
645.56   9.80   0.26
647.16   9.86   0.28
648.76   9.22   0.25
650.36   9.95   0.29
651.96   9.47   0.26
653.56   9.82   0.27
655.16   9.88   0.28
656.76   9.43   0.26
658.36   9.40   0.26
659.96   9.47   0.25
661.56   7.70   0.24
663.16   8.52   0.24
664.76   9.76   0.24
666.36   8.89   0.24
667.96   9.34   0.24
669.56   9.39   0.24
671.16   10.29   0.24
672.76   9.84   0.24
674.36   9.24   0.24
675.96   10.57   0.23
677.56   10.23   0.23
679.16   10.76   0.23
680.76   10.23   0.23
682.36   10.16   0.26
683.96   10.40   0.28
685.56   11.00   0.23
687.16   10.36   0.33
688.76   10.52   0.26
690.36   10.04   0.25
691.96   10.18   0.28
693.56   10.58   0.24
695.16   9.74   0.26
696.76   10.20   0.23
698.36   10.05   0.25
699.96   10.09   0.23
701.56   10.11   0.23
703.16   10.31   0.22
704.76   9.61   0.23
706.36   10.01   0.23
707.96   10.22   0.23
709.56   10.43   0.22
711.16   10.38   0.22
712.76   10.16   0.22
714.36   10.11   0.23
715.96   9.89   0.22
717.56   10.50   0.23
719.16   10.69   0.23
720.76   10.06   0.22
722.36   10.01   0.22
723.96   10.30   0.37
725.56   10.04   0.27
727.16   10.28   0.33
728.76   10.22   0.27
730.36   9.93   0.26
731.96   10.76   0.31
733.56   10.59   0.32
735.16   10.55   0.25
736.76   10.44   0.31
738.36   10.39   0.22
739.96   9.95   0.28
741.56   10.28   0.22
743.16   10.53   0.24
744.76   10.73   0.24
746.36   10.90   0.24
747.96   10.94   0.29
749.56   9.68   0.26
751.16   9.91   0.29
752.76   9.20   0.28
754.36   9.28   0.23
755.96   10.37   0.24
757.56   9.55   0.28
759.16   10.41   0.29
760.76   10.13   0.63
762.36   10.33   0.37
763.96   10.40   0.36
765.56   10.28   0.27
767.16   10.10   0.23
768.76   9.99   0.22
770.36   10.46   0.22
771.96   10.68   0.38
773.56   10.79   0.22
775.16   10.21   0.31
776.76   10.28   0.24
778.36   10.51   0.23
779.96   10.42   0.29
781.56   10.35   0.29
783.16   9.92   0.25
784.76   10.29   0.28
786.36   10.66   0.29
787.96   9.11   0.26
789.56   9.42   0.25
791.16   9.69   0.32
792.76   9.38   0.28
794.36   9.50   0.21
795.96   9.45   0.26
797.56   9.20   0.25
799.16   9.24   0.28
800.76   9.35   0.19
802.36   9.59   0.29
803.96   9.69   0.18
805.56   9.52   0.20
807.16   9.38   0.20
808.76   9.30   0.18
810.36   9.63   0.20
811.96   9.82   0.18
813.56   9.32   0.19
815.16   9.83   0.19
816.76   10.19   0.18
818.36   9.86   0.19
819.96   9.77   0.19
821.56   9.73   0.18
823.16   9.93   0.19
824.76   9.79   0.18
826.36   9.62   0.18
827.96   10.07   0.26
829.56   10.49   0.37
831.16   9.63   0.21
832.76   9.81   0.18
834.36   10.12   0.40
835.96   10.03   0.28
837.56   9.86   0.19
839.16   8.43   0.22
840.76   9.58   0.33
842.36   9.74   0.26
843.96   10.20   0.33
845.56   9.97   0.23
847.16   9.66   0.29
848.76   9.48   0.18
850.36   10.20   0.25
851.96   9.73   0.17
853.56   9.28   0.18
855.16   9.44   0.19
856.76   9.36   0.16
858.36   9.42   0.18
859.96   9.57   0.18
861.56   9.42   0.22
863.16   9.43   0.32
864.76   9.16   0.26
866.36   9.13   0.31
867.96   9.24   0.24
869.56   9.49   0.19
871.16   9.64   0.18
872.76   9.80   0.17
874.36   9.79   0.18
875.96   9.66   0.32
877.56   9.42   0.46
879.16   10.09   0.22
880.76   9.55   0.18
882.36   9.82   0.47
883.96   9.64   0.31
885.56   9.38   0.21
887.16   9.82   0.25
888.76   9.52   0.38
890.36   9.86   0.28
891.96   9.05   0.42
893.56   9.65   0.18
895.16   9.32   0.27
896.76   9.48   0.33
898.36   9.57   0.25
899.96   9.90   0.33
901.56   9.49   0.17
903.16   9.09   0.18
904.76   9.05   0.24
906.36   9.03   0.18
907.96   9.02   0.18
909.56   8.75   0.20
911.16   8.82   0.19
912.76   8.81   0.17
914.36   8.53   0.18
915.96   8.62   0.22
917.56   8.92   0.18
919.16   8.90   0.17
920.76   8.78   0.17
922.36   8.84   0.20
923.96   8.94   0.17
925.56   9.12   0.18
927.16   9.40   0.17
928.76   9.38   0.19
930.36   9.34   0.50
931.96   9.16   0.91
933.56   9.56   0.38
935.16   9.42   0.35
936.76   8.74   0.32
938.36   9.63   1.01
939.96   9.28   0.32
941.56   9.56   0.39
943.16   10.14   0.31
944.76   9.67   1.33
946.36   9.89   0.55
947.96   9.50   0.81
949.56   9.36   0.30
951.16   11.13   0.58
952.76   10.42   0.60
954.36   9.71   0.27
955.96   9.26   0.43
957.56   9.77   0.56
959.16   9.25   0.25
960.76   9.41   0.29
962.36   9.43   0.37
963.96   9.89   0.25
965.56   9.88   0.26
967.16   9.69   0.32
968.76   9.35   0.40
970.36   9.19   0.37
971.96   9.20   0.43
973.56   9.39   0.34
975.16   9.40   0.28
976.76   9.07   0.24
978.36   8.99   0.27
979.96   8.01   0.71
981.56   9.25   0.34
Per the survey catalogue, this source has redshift 0.279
